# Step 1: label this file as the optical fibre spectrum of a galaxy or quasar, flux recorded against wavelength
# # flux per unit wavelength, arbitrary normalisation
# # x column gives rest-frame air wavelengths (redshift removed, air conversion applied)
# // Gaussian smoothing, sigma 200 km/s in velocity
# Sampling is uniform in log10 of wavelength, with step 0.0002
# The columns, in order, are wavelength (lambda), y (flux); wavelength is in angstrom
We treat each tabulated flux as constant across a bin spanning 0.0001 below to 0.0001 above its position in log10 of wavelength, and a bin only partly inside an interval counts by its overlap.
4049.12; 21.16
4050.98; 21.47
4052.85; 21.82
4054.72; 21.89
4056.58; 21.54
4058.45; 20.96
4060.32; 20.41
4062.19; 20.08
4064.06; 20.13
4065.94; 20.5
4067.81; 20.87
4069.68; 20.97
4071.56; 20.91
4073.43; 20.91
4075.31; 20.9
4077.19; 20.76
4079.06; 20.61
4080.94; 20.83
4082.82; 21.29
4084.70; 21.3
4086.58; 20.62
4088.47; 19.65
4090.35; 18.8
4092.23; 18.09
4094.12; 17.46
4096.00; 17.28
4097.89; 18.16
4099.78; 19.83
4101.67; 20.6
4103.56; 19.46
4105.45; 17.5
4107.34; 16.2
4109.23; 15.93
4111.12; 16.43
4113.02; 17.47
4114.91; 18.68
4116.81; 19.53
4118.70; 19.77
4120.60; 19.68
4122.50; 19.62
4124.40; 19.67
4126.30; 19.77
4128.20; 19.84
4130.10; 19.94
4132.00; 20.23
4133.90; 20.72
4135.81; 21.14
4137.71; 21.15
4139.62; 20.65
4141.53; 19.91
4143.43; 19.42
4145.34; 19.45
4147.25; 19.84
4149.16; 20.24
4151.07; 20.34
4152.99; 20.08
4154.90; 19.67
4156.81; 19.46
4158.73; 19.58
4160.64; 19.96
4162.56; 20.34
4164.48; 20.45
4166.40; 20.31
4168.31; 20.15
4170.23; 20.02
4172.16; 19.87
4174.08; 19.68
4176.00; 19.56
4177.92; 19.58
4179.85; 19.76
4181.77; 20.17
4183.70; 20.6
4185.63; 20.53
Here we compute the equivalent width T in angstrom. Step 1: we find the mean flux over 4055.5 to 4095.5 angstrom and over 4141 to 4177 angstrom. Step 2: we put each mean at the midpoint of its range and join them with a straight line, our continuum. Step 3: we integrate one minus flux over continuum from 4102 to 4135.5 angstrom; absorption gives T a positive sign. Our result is 2.0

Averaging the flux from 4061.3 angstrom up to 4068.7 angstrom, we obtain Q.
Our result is 20.4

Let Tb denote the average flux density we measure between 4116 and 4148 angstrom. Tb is 20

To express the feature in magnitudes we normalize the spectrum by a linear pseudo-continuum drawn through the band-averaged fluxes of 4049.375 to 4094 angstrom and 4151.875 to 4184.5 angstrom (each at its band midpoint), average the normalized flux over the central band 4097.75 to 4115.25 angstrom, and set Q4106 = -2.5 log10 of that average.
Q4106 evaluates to 0.13 mag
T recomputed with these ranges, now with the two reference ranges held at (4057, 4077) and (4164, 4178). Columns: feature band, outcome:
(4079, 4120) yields 3.2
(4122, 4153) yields 0.1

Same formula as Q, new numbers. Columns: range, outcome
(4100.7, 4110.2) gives 17.9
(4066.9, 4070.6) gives 20.9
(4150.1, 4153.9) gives 20.2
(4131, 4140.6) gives 20.8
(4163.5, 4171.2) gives 20.2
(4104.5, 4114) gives 16.7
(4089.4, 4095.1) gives 18.1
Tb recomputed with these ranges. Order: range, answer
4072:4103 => 19.8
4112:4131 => 19.4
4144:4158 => 19.8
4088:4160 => 19.2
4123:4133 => 19.9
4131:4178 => 20.1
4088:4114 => 18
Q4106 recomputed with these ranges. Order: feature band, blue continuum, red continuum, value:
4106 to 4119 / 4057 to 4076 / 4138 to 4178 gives 0.155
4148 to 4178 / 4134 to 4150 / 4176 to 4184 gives 0.006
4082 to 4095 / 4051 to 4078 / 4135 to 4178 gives 0.059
